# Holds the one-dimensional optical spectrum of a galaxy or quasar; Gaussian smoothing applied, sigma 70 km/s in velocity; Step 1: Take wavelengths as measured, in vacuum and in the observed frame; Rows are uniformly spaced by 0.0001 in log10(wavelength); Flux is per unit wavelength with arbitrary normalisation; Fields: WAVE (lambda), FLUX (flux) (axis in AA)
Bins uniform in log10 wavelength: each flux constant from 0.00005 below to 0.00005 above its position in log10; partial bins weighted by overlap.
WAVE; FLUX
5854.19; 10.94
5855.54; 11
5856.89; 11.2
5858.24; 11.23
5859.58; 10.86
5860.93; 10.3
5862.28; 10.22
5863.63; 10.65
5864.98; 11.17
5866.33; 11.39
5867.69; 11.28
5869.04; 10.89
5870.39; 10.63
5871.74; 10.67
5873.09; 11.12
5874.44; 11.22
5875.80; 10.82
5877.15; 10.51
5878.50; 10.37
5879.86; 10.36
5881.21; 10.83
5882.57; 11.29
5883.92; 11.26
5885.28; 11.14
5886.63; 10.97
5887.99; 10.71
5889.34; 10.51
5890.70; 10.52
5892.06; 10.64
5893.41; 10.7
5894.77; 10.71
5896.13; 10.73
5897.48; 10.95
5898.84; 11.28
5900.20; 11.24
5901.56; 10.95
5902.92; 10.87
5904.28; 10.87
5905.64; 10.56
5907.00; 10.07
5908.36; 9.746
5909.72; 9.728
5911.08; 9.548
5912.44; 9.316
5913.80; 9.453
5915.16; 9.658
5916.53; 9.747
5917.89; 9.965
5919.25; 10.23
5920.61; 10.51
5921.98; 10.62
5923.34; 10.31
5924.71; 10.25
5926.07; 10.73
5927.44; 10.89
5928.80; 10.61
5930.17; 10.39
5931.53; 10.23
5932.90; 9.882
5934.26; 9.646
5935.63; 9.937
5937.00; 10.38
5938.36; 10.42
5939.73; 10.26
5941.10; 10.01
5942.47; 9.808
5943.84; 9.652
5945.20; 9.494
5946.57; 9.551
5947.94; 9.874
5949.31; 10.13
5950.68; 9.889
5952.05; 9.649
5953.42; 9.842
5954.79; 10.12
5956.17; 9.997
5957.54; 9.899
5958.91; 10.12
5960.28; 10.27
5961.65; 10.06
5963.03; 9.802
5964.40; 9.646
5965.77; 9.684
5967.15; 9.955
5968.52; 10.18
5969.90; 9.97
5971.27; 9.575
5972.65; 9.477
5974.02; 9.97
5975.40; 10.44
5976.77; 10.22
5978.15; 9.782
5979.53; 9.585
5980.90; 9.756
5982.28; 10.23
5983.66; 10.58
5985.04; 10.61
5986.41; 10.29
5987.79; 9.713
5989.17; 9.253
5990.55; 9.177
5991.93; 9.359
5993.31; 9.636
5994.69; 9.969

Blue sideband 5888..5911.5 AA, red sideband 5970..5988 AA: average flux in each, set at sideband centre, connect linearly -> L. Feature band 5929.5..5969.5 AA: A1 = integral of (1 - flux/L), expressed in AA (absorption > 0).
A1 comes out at 1.1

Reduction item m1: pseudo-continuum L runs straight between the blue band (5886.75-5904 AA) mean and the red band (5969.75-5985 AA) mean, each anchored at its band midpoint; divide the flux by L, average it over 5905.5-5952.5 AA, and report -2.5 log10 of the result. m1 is 0.05 mag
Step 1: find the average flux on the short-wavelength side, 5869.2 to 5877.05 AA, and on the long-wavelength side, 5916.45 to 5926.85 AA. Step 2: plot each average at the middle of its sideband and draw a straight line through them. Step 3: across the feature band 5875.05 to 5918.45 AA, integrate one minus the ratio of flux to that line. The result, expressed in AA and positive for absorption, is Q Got 0.4 AA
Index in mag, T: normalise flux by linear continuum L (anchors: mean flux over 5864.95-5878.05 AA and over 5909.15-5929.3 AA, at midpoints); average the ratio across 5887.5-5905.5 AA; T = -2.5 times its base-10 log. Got -0.032 mag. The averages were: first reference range 10.9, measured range 10.8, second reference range 10.1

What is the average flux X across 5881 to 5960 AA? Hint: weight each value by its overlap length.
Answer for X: 10.3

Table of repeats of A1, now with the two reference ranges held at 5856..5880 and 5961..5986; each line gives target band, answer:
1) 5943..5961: 0.5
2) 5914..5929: 0.2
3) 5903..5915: 0.6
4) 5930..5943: 0.2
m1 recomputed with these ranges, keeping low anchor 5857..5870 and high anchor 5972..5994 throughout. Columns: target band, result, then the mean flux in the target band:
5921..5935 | 0.000 mag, 10.4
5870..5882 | 0.006 mag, 10.7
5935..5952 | 0.030 mag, 9.94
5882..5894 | -0.017 mag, 10.9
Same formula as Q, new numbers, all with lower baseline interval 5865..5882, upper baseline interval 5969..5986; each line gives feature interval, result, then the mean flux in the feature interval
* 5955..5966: 0.2 AA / 9.95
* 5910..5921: 0.8 AA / 9.79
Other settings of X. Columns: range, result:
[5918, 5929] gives 10.5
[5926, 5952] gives 10.1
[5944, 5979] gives 9.9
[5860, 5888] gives 10.8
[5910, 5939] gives 10.1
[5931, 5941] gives 10.1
